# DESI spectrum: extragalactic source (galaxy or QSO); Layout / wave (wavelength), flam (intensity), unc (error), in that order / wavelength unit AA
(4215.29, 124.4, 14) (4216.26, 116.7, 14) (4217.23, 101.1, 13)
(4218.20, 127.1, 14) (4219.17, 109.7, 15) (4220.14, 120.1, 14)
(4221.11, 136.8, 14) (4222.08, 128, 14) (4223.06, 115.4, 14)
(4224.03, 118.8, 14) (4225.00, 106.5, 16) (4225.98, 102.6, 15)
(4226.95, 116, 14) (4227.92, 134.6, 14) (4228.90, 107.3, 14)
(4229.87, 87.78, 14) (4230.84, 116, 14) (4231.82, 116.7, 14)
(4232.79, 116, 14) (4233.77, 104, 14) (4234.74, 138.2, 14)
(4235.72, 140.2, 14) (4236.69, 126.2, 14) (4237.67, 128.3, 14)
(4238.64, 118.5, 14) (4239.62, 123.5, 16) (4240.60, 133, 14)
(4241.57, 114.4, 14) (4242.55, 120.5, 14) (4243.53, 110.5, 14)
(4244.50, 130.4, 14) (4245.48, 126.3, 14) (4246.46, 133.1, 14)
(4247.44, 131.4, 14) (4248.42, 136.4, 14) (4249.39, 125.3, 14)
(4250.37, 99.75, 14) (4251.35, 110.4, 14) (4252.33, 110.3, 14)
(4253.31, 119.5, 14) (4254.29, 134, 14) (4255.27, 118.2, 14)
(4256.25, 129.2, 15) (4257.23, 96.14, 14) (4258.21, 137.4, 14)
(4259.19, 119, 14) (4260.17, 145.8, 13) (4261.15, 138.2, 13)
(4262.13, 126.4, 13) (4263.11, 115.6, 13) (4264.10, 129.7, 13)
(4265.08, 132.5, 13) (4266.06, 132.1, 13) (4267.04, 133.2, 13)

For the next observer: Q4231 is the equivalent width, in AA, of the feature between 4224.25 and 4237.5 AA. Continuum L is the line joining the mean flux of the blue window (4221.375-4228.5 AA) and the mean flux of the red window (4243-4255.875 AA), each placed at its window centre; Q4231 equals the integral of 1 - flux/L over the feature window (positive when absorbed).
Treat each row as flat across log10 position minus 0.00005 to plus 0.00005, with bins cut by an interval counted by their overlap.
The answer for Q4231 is 0.2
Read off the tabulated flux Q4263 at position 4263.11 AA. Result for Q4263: 115.6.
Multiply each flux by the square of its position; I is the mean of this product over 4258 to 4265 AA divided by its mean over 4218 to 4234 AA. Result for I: 1.15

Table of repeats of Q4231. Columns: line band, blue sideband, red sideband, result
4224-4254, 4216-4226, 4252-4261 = 0.30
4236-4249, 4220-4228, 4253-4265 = -0.32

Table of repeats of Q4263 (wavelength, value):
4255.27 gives 118.2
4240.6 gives 133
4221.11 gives 136.8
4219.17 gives 109.7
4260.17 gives 145.8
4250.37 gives 99.75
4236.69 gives 126.2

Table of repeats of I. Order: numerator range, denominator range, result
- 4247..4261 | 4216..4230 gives 1.07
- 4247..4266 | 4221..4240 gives 1.06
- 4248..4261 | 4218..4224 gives 1.01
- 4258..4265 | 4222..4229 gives 1.14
